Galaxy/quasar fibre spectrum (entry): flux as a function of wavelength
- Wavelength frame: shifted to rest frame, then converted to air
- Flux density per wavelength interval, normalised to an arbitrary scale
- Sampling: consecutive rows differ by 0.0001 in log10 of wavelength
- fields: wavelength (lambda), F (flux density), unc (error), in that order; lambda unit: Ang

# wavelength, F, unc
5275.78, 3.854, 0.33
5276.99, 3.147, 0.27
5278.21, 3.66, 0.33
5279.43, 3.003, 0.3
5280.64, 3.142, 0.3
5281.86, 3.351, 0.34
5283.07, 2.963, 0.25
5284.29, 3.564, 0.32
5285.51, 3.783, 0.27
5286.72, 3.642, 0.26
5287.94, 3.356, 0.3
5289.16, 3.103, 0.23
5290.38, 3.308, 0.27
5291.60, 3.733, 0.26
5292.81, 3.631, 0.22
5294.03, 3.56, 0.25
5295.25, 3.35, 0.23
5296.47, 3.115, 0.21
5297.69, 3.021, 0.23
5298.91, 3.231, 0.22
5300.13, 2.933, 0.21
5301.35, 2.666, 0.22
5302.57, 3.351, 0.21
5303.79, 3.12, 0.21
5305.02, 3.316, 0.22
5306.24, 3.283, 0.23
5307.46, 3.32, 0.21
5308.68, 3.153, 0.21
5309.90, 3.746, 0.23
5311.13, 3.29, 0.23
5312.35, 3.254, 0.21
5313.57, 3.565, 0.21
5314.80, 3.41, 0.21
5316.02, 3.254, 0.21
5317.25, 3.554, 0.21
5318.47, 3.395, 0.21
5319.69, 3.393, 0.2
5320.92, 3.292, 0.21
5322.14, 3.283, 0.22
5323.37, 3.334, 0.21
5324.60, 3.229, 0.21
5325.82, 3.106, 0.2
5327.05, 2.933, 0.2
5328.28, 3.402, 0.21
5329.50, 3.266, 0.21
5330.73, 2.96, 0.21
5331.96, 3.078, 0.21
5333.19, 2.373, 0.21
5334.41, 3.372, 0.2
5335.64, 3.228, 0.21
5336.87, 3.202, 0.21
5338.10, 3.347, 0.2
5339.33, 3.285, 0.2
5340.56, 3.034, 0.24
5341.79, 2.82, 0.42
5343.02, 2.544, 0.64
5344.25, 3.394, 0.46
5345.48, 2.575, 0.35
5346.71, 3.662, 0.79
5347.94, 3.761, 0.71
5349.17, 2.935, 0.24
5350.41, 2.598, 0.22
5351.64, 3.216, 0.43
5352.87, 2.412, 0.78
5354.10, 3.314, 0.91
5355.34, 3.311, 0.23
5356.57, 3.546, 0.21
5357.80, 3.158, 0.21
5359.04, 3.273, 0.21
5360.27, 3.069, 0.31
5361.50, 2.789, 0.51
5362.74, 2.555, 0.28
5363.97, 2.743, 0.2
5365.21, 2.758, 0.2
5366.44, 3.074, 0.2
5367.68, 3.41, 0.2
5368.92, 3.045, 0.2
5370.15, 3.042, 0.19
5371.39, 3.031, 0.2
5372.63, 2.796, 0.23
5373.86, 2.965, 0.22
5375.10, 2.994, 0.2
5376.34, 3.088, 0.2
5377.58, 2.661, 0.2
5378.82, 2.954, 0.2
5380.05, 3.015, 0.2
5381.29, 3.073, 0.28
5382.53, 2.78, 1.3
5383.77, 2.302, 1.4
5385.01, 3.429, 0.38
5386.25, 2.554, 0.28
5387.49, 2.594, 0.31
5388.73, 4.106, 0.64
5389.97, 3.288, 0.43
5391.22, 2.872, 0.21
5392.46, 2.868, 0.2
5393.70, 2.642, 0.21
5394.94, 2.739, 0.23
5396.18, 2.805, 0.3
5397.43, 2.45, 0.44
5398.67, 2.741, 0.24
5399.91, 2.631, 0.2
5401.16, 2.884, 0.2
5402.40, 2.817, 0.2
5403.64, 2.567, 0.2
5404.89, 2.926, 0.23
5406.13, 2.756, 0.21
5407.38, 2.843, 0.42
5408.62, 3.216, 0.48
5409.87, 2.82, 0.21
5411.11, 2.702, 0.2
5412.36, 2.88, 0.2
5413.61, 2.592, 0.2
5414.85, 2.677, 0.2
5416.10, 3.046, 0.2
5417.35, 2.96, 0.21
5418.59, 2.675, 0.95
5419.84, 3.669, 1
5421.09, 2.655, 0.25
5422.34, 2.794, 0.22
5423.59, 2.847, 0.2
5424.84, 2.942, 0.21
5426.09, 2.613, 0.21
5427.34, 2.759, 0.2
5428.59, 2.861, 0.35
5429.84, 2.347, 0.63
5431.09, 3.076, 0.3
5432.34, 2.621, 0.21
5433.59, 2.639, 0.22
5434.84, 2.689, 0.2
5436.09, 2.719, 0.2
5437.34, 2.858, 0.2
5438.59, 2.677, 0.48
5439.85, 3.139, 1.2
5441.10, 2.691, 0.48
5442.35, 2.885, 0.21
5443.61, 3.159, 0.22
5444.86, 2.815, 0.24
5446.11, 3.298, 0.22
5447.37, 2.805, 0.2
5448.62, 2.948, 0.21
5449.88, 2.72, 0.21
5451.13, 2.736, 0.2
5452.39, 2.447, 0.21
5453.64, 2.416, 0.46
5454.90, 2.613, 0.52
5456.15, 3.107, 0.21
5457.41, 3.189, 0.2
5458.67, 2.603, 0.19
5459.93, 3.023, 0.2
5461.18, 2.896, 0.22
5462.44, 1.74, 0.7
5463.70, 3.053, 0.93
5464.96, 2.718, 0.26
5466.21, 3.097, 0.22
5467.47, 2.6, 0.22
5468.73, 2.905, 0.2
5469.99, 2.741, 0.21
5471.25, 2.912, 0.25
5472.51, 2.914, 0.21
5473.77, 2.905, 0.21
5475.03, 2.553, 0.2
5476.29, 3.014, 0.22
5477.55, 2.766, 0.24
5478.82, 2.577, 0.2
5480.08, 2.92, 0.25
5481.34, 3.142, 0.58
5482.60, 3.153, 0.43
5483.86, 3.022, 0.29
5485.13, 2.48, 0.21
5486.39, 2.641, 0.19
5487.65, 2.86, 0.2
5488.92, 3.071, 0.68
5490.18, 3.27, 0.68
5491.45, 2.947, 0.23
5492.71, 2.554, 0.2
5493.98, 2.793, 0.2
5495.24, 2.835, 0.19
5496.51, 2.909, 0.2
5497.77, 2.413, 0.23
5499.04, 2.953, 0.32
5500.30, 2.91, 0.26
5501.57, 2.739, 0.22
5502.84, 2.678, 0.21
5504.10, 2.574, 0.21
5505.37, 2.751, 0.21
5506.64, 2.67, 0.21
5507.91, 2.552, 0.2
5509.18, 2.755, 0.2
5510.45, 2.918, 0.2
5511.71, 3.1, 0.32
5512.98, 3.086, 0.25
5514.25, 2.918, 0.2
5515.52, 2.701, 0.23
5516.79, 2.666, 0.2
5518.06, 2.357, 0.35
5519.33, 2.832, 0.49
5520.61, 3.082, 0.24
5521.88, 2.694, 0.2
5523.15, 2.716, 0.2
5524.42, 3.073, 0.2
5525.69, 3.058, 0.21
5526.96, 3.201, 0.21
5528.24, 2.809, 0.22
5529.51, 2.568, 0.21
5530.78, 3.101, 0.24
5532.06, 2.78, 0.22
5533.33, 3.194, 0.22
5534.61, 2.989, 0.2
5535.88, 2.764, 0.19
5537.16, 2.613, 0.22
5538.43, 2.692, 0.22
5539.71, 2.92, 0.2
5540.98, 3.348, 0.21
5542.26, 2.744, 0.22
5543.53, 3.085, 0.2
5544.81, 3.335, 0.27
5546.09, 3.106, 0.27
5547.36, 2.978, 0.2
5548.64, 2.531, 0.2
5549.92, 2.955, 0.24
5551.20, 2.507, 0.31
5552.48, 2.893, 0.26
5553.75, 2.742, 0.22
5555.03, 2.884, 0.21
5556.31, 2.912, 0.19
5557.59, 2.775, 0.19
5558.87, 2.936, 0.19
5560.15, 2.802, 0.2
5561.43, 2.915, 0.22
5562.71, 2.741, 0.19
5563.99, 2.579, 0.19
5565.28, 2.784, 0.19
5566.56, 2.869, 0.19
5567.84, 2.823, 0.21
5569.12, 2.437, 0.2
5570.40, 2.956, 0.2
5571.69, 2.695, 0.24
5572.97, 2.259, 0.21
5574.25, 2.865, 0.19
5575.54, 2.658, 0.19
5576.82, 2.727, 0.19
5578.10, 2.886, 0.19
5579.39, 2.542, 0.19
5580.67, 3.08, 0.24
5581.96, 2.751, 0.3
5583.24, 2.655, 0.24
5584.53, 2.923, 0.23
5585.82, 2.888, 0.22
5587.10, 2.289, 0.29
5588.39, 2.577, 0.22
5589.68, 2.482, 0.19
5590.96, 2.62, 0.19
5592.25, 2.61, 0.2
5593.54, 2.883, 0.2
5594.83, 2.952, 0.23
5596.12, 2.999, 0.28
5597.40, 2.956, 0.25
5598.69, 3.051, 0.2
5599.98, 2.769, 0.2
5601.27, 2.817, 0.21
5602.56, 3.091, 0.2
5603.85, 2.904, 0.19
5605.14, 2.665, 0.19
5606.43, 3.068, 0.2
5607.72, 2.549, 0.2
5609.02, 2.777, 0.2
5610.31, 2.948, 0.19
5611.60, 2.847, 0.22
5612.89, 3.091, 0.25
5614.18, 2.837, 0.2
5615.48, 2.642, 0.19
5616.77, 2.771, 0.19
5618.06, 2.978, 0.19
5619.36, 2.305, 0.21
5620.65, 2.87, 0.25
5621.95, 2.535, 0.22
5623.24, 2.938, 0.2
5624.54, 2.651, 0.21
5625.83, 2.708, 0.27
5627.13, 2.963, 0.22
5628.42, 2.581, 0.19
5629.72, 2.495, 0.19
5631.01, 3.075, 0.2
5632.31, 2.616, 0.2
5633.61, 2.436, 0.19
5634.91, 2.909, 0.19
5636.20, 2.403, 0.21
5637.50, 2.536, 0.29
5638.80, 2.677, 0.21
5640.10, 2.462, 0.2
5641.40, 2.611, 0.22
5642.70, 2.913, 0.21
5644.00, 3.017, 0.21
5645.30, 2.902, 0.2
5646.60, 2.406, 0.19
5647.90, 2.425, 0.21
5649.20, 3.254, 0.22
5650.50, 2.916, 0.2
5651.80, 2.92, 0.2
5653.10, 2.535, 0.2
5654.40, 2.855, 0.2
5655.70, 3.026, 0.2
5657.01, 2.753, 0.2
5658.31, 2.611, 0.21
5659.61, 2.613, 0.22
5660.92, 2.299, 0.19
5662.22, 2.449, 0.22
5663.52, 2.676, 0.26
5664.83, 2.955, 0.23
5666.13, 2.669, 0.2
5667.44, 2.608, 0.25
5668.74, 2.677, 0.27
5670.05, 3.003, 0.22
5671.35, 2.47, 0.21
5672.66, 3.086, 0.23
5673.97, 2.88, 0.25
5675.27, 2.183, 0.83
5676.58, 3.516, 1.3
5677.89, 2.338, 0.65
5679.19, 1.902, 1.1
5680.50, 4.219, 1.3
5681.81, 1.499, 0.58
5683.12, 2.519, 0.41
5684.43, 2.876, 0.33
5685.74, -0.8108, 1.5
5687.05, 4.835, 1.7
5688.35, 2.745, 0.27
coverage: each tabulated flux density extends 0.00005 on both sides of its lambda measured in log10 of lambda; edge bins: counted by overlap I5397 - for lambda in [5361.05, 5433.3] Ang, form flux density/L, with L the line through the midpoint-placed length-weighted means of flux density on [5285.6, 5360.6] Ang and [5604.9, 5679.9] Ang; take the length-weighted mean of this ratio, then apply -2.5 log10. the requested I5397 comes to 0.09 mag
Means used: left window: 3.22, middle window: 2.87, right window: 2.72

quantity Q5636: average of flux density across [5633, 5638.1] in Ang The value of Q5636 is 2.57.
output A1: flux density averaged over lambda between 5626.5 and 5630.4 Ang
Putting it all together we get 2.69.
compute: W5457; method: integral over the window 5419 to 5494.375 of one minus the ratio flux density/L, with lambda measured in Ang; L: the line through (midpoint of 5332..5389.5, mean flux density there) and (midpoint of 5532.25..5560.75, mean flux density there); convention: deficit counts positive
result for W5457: 3.4 Ang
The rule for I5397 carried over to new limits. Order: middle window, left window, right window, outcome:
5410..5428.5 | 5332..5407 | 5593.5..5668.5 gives 0.03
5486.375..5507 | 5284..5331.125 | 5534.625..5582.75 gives 0.05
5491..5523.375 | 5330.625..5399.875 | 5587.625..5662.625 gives 0.03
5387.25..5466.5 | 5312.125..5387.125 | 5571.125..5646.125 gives 0.06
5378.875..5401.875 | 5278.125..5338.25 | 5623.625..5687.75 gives 0.09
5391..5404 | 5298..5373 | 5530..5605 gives 0.12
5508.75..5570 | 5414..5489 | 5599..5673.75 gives -0.03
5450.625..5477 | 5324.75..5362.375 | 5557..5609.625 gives 0.06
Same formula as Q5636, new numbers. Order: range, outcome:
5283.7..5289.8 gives 3.49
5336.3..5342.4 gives 3.14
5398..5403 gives 2.77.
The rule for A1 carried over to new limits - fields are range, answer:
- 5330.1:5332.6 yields 3.01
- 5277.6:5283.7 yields 3.22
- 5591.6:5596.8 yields 2.86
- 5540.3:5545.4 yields 3.13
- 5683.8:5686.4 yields 1.02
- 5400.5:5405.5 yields 2.79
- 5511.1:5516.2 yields 2.95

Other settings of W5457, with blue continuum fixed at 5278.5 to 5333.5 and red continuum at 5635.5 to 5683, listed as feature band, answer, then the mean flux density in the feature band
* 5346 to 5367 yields 0.8 Ang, 3.07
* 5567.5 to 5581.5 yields 0.6 Ang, 2.72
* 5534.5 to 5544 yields 0.0 Ang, 2.89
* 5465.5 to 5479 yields 0.8 Ang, 2.82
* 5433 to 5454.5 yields 1.8 Ang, 2.8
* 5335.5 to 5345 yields 0.4 Ang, 3.09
